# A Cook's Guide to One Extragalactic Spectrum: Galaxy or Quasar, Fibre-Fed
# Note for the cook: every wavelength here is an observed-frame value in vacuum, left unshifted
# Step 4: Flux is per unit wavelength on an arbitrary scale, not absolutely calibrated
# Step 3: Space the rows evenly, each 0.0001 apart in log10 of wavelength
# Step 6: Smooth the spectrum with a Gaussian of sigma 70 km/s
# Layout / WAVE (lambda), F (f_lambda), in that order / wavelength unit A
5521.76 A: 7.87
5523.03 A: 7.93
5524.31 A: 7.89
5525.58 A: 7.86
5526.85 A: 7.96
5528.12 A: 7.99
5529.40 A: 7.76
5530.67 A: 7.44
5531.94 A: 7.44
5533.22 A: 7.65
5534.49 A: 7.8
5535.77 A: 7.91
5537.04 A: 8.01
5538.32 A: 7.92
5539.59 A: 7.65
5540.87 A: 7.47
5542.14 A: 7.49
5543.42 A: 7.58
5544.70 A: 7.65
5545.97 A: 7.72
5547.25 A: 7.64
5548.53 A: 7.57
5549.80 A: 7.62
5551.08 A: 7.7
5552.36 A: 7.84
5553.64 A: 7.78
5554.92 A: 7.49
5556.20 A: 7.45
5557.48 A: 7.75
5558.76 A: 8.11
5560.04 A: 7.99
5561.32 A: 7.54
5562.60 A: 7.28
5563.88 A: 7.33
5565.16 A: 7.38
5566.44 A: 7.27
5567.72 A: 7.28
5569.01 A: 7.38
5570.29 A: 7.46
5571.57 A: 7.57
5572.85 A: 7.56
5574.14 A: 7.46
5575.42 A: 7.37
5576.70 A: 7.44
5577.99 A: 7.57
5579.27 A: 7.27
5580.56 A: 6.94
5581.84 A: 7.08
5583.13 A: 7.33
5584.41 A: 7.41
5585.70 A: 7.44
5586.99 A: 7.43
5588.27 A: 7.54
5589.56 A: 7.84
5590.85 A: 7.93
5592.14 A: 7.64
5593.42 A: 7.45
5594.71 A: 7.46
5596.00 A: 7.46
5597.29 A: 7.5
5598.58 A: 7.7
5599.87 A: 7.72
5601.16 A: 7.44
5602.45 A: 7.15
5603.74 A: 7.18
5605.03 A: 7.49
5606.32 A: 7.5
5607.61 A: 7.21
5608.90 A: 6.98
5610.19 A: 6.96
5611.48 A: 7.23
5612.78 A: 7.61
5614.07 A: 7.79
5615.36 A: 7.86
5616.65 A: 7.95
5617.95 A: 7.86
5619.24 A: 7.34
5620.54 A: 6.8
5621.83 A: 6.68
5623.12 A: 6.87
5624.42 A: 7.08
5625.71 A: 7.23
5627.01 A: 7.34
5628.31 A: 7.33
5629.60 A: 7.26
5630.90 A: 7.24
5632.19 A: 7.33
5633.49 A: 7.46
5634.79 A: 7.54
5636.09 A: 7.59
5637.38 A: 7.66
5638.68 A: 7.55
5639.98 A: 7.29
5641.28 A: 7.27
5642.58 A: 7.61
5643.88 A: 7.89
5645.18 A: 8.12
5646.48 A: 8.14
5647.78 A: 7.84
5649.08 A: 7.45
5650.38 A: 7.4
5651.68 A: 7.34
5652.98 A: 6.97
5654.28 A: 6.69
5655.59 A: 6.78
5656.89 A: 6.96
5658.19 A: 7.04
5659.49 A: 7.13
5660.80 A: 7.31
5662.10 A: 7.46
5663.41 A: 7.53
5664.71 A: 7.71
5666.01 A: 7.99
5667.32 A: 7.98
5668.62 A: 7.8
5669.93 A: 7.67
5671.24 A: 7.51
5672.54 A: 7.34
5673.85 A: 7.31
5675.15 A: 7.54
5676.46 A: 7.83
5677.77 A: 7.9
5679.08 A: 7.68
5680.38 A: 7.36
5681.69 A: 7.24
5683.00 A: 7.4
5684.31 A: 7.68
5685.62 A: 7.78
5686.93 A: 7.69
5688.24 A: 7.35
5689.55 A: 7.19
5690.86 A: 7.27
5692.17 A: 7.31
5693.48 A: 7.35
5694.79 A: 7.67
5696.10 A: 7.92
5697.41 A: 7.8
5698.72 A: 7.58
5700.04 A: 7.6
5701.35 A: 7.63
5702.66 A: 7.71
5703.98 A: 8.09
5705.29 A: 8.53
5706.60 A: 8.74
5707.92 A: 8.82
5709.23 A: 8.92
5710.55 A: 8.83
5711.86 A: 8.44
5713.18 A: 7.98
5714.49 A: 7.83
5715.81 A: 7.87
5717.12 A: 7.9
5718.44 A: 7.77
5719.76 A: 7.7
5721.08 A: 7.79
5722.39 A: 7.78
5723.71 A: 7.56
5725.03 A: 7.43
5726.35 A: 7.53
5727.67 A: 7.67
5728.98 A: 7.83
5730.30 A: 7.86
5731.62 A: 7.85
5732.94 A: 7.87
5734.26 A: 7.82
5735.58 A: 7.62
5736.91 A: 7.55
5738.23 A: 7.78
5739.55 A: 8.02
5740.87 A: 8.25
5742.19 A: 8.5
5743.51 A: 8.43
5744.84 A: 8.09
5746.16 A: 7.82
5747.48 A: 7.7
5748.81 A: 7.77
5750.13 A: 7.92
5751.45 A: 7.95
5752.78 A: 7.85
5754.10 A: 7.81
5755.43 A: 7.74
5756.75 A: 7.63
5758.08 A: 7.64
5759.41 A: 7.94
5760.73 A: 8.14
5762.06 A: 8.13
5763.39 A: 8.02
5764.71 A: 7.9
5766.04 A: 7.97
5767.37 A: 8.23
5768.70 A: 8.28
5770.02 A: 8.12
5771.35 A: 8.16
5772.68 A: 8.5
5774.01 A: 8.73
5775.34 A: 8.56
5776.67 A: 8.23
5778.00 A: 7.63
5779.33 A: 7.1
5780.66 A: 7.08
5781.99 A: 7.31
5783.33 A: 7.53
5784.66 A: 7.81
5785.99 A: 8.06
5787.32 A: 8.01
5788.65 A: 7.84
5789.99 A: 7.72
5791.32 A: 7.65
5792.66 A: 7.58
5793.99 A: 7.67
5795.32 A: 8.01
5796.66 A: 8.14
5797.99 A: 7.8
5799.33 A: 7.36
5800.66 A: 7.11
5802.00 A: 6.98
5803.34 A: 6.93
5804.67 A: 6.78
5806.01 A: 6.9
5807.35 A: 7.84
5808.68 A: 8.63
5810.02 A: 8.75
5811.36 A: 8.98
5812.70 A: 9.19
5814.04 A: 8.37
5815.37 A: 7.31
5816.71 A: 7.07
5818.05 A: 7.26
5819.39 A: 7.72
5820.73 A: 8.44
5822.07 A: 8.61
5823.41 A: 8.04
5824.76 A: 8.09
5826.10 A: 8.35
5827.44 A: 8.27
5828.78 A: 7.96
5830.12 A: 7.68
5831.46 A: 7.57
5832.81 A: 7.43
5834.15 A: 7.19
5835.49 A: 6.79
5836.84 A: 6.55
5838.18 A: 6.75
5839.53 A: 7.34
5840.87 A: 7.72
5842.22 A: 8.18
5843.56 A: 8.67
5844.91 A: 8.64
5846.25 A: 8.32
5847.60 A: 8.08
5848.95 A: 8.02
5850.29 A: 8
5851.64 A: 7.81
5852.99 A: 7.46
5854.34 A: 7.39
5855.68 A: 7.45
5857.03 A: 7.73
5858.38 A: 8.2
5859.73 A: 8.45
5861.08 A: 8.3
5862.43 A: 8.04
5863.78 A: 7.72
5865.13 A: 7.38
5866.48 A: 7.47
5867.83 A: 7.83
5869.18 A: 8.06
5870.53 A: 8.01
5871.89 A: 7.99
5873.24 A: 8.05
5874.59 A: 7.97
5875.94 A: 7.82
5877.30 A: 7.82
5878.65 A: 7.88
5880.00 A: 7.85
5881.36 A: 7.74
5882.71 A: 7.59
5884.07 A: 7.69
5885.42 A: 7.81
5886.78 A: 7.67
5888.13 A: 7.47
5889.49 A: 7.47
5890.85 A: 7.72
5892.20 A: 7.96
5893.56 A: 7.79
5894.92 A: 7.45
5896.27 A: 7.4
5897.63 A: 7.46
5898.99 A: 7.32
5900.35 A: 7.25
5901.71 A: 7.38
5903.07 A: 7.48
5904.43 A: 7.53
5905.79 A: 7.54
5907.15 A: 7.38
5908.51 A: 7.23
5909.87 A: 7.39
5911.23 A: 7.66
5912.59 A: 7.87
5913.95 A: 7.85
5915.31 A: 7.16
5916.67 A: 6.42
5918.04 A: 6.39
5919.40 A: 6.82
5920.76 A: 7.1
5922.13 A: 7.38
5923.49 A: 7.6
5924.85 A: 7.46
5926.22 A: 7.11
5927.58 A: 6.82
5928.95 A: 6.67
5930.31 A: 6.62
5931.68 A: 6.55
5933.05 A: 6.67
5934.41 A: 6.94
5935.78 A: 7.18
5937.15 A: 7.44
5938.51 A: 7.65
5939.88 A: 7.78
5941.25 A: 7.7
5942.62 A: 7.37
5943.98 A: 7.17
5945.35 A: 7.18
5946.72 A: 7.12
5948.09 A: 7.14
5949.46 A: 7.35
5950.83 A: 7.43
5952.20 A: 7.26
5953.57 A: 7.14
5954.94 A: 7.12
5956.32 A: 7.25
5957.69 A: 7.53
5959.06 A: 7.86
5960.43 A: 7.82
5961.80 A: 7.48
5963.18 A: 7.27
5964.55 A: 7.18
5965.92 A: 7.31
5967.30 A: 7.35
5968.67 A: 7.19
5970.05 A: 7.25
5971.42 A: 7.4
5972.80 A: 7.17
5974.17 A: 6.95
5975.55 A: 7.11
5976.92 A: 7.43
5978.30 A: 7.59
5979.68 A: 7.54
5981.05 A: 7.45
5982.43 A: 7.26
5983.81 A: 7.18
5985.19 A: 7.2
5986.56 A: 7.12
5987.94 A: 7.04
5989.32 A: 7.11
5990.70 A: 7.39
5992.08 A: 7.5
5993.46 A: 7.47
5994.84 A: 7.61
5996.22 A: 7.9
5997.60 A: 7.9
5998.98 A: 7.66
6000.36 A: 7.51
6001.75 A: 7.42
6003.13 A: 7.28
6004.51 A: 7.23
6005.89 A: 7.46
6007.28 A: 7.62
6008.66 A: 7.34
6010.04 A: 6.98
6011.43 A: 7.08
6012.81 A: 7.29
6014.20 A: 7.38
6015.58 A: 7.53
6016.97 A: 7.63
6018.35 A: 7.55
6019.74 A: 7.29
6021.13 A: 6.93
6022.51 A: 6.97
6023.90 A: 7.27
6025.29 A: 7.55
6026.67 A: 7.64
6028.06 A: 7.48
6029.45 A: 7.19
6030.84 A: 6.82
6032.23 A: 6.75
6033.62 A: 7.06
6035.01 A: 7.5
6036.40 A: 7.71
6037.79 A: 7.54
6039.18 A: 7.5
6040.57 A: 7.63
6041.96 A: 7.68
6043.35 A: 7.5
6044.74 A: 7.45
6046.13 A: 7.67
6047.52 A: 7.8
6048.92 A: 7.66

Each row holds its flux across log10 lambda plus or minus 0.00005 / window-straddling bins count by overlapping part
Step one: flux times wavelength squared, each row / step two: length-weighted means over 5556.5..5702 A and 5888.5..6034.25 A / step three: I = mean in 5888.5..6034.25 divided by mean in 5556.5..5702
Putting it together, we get 1.10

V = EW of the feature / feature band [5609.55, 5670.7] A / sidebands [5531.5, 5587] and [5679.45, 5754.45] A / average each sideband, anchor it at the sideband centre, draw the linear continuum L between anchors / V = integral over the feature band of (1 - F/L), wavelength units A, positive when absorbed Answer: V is 2.2 A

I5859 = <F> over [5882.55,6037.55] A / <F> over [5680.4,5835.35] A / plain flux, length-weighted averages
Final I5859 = 0.9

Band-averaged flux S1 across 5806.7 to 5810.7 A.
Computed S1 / 8.42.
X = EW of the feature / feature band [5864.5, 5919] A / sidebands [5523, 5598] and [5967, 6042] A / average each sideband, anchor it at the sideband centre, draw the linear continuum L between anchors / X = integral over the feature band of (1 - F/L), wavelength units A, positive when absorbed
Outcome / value -1.2 A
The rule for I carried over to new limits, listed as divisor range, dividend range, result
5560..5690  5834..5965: 1.11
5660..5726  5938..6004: 1.05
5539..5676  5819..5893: 1.14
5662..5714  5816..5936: 1.04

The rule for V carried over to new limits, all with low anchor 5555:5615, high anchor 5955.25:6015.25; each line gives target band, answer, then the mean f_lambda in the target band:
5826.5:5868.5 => -2.03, 7.76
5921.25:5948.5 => 0.76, 7.18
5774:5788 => -0.69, 7.78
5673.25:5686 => -0.23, 7.57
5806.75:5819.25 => -1.23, 8.14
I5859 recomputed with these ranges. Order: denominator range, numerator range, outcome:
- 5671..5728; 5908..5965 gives 0.93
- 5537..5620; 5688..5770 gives 1.05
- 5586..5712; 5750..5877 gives 1.04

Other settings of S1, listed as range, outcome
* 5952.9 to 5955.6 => 7.13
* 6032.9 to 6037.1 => 7.42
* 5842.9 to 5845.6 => 8.66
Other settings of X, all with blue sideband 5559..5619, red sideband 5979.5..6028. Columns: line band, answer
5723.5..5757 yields -1.86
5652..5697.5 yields -0.05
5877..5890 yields -0.52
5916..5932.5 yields 1.08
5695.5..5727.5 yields -2.34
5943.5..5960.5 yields 0.16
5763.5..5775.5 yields -1.33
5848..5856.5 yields -0.33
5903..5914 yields -0.20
